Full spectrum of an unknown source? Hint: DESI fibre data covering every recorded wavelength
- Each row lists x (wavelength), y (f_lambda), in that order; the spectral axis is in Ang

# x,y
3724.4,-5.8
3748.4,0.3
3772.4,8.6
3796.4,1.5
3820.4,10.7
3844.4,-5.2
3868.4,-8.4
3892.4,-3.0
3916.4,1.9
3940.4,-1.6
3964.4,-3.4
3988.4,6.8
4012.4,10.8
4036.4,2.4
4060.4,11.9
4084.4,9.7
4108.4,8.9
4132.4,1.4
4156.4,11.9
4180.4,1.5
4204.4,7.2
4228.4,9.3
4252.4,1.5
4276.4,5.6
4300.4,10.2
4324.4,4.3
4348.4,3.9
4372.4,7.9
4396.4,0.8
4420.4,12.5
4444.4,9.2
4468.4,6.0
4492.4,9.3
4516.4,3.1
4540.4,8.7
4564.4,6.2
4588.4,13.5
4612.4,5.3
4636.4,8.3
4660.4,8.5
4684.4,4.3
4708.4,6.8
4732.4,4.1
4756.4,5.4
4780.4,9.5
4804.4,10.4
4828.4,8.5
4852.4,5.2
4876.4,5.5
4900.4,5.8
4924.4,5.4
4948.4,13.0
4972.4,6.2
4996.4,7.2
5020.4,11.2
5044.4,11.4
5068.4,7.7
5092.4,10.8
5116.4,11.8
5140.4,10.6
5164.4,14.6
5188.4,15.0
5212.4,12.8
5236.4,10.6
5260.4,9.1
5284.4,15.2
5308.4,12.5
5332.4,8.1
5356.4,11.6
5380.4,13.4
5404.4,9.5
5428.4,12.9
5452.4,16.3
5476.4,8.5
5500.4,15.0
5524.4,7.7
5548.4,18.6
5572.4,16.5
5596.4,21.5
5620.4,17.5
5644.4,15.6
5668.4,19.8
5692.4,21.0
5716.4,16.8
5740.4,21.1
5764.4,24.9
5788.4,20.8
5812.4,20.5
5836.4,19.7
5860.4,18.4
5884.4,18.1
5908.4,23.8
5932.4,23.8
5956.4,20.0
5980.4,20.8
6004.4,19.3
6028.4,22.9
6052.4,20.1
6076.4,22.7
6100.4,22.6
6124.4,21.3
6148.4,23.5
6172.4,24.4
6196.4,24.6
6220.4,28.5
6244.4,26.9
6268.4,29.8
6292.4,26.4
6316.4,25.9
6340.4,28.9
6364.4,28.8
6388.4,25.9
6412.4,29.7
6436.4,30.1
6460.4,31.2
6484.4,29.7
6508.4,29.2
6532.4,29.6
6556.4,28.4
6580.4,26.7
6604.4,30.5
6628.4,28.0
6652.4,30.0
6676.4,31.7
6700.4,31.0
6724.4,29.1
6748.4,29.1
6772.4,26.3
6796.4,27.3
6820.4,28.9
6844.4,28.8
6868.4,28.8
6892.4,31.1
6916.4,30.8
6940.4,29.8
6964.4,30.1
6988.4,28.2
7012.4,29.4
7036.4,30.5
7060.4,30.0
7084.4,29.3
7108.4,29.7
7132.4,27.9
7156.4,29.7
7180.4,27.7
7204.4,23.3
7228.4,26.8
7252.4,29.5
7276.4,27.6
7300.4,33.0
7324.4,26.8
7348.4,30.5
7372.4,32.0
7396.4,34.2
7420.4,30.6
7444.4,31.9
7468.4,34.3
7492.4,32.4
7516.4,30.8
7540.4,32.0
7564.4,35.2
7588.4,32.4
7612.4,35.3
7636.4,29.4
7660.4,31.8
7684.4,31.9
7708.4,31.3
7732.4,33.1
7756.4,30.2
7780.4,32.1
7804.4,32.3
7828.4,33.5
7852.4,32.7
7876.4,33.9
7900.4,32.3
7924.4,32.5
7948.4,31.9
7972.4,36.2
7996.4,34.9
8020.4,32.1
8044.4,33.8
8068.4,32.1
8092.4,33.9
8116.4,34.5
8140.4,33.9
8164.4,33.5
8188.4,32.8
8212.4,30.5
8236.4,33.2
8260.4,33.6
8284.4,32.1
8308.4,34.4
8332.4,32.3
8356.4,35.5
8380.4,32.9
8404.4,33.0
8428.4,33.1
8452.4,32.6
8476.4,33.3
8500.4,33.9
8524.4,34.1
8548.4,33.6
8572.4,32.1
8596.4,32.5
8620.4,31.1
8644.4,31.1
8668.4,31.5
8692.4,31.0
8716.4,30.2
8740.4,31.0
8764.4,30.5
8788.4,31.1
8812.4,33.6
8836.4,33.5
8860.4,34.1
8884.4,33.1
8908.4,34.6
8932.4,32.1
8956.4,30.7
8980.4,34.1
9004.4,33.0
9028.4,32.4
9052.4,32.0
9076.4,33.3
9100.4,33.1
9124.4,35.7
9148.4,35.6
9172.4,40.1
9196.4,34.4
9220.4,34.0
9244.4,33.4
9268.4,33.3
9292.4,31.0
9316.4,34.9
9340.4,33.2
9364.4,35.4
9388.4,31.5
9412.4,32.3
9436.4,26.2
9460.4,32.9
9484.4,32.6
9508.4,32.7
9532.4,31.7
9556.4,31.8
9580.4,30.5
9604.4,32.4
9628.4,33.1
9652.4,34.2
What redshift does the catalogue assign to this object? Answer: 0.39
